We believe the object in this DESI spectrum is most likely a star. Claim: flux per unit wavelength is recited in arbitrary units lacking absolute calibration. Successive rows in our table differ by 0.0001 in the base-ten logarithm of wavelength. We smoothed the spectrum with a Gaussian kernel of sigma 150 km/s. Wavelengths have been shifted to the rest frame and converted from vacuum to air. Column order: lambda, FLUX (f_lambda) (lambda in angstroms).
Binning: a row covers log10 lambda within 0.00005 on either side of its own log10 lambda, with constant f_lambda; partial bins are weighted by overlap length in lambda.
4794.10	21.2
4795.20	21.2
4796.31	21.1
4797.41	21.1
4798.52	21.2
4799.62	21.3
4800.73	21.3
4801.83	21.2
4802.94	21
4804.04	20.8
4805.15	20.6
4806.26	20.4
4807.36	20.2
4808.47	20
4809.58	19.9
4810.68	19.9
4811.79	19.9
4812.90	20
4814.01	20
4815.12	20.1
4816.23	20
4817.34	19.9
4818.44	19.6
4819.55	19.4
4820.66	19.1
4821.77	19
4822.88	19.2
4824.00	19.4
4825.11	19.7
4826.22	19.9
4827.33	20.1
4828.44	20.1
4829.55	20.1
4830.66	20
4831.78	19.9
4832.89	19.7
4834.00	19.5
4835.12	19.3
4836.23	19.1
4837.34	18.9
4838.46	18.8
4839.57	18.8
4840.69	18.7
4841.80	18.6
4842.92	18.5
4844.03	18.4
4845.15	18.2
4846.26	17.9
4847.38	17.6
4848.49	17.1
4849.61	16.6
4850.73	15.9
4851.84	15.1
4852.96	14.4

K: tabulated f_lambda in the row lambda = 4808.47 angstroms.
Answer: 20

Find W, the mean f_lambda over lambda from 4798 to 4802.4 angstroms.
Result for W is 21.3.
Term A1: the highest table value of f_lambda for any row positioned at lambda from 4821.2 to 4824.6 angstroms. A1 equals 19.4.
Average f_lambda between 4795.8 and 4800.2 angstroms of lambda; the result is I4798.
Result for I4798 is 21.2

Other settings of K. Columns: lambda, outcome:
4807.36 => 20.2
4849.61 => 16.6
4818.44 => 19.6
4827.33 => 20.1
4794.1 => 21.2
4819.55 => 19.4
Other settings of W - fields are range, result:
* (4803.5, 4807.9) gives 20.5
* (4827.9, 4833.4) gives 20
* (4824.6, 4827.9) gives 19.9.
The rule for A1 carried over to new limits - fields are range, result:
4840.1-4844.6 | 18.7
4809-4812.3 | 19.9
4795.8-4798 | 21.1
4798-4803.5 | 21.3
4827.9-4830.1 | 20.1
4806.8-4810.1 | 20.2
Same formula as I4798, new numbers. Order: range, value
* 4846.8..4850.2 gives 17.1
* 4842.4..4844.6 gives 18.5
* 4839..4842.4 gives 18.7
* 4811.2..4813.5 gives 19.9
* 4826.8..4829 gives 20.1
